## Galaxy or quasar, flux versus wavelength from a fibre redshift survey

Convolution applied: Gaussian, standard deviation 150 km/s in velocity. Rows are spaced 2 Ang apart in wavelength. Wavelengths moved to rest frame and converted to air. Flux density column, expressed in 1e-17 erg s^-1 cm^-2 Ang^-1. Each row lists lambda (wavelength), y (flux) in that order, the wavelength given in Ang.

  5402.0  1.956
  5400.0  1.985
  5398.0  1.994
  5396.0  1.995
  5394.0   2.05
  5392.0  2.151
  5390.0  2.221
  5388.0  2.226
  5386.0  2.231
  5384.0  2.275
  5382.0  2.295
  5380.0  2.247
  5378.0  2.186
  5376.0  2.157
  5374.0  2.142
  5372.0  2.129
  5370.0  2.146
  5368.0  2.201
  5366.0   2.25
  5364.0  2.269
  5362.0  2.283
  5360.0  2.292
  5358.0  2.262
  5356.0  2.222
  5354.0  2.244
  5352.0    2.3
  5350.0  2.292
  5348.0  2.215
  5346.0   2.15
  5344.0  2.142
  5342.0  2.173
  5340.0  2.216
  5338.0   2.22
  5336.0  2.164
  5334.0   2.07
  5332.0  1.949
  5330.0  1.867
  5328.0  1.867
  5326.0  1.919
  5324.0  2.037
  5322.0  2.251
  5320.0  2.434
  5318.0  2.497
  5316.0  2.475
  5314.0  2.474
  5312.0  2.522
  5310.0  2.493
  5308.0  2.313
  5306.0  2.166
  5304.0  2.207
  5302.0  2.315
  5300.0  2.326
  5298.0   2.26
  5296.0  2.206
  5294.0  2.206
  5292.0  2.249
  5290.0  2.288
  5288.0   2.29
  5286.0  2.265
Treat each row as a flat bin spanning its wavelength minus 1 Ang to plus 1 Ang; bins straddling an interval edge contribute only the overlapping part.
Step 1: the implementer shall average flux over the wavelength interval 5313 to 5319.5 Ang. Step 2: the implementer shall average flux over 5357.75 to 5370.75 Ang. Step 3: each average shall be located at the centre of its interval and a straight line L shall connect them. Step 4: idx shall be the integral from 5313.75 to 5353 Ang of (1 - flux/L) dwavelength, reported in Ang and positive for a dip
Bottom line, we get 3.5 Ang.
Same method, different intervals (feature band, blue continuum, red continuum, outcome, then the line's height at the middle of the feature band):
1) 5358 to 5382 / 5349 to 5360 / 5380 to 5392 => 0.4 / 2.25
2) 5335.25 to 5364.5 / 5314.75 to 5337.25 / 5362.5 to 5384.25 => -0.7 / 2.18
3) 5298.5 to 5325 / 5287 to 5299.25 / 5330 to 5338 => -2.2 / 2.16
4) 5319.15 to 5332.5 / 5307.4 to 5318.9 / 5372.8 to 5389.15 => 2.1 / 2.42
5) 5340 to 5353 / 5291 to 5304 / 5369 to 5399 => -0.1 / 2.2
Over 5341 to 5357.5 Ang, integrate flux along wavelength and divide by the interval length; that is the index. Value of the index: 2.22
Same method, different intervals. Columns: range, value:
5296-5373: 2.23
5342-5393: 2.22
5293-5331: 2.25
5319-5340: 2.08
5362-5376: 2.19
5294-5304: 2.26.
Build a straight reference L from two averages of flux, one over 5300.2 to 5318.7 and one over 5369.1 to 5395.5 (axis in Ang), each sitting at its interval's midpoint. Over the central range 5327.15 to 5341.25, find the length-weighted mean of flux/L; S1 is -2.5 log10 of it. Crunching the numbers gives 0.13 mag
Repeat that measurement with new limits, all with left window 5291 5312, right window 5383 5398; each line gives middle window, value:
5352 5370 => -0.03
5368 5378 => 0.01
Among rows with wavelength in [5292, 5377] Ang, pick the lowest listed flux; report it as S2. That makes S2 1.867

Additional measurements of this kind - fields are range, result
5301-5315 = 2.166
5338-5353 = 2.142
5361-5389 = 2.129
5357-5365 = 2.262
